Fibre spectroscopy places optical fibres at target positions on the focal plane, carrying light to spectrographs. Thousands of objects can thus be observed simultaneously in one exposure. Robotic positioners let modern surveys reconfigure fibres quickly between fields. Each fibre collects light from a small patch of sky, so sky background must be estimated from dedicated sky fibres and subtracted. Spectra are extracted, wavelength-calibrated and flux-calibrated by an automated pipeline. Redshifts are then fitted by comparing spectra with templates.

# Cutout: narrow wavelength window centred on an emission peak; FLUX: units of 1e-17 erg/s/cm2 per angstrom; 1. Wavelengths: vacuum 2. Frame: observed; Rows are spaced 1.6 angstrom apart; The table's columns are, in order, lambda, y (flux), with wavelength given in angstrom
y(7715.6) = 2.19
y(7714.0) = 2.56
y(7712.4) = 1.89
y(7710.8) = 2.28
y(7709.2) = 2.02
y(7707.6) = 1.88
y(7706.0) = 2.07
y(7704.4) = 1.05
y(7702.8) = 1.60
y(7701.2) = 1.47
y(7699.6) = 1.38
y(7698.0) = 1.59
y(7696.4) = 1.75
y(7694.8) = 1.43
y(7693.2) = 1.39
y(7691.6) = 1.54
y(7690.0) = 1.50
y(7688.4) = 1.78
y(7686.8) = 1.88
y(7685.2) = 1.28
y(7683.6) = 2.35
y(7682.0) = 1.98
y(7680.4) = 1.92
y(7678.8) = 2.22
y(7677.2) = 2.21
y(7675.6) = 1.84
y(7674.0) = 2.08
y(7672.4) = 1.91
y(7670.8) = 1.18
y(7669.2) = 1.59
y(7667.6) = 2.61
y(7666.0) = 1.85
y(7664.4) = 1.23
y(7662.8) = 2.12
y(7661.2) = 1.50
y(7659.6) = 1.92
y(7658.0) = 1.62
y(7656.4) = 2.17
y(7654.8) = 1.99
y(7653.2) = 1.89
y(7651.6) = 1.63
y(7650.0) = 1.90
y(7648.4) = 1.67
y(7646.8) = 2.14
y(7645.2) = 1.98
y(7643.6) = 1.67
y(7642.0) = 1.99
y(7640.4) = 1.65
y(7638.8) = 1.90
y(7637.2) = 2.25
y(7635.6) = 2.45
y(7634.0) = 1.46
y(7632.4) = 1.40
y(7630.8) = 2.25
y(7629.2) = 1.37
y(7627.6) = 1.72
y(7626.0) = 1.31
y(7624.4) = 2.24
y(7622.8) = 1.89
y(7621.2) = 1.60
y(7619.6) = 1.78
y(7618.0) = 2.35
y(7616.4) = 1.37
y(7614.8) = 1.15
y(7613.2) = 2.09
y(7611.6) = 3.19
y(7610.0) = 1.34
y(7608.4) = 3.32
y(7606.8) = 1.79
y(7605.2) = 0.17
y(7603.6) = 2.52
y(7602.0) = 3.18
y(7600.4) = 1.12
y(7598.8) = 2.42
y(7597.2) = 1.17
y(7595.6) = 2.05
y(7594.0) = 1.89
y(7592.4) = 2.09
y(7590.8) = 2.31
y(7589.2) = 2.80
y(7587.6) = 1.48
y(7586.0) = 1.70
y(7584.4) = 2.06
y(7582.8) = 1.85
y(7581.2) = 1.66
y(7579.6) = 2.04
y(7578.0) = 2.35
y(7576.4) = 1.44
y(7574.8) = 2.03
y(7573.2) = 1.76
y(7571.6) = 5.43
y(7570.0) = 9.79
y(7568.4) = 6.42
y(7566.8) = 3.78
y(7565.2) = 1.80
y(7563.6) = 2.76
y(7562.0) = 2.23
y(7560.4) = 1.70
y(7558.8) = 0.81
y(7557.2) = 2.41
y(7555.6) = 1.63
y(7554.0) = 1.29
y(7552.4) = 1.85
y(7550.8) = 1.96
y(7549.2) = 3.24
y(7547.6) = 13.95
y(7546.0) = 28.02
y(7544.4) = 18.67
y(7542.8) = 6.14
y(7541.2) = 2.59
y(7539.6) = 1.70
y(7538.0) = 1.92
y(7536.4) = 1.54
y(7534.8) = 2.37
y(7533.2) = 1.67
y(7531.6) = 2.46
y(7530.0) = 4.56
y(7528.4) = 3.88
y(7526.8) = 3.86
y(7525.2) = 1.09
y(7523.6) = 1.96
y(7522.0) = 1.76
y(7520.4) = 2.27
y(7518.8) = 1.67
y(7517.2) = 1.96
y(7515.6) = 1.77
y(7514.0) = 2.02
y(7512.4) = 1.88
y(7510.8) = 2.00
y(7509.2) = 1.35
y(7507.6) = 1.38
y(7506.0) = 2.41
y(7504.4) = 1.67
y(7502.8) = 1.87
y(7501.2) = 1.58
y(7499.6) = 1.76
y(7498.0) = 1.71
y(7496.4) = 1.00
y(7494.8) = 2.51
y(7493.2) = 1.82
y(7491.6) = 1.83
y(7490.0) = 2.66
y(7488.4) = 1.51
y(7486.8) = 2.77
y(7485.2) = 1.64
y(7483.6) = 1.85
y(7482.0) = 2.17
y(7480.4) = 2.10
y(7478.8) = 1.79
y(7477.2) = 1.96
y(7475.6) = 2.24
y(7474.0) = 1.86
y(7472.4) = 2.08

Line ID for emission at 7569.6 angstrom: [N II]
